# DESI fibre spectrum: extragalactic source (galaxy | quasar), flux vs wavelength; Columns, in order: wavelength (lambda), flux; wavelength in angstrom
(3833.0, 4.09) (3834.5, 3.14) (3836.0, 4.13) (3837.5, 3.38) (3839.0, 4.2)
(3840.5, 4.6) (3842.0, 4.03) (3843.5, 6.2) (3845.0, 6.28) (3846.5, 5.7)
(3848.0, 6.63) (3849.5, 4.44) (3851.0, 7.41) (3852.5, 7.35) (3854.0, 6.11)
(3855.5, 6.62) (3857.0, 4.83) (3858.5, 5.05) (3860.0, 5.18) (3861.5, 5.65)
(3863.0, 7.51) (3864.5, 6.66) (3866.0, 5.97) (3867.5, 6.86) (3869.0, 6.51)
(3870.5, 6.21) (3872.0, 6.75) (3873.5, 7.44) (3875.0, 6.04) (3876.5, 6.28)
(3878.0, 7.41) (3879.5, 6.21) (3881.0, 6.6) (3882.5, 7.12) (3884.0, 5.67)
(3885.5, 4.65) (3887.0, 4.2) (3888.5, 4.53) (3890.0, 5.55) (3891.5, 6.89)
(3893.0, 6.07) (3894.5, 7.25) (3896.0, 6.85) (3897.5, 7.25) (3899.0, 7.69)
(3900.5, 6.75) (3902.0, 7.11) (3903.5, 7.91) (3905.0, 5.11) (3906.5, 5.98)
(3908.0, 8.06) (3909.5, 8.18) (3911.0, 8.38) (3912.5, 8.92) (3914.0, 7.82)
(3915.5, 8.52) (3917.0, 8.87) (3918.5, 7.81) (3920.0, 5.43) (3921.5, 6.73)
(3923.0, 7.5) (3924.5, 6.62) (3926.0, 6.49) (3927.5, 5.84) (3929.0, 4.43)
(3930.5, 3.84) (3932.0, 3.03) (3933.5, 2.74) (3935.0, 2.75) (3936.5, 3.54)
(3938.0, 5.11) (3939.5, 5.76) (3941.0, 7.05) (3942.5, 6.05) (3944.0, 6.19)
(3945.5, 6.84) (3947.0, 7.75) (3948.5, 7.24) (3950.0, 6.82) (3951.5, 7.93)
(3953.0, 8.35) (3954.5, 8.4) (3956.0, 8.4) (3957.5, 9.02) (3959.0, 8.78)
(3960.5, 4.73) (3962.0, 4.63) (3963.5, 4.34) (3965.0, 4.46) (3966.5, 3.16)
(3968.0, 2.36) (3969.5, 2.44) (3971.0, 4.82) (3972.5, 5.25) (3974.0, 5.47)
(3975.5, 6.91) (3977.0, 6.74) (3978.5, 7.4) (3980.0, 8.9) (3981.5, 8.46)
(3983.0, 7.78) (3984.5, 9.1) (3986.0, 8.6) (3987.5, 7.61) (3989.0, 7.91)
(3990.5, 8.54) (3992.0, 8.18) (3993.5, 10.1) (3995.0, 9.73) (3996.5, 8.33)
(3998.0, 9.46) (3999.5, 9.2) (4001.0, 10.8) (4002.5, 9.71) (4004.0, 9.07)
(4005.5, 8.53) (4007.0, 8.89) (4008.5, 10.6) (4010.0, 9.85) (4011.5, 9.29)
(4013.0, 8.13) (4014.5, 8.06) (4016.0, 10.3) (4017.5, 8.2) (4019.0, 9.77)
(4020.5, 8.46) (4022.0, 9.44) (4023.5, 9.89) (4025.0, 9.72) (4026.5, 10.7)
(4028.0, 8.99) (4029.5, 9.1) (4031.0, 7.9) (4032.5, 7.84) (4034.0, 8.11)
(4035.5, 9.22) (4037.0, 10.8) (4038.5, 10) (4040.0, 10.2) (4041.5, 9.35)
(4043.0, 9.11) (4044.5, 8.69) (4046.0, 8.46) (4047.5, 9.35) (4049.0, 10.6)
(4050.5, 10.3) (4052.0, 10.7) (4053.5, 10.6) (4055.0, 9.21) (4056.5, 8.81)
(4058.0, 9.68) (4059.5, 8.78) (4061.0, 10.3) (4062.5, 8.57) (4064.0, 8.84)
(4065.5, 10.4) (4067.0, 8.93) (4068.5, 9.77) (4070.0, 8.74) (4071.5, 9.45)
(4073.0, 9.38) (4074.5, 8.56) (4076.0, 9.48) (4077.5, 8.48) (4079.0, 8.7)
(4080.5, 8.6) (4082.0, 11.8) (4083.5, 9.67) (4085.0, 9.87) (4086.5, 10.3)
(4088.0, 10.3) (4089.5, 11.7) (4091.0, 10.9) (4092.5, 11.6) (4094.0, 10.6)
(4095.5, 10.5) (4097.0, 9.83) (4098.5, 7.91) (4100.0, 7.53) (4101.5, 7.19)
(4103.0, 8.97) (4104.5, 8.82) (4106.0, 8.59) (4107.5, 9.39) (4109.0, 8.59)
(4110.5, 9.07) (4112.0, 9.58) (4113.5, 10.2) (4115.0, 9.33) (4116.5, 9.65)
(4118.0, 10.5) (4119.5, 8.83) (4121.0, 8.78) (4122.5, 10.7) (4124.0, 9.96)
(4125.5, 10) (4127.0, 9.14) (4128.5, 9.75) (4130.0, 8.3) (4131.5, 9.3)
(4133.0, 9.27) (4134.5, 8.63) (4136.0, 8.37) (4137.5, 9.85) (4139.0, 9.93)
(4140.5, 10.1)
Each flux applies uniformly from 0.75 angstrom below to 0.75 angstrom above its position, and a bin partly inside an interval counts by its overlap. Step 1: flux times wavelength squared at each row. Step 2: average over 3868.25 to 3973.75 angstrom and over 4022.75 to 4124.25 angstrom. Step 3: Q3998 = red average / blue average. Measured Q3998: 1.6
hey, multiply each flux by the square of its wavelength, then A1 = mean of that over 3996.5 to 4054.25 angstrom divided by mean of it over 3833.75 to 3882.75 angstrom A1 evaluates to 1.74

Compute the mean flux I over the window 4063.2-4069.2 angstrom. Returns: 9.47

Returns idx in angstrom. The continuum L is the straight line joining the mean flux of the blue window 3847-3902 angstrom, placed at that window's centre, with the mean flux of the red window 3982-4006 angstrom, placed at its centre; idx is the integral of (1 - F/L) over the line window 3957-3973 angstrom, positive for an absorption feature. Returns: 6.61 angstrom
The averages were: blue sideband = 6.29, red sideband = 8.91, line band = 4.84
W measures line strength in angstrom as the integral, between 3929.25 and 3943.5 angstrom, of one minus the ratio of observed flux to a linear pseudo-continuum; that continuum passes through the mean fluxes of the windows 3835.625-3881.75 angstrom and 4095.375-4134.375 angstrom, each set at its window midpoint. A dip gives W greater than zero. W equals 5.1 angstrom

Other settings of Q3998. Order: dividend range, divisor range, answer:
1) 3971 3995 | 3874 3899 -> 1.31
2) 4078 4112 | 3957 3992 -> 1.58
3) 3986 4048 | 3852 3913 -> 1.50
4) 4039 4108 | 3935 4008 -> 1.40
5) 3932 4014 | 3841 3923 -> 1.15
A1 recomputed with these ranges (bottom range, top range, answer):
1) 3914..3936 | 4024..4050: 1.70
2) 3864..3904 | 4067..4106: 1.63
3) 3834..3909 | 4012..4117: 1.71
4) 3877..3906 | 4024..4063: 1.60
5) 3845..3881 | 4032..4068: 1.65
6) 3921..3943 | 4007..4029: 1.90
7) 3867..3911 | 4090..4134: 1.61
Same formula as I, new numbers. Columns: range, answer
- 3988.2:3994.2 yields 8.66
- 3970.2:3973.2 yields 4.99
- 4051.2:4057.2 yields 9.84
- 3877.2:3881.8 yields 6.74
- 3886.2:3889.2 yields 4.37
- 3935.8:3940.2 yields 4.81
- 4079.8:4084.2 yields 10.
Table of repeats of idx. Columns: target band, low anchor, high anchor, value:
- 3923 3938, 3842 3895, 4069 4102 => 5.4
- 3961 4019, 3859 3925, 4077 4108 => 3.6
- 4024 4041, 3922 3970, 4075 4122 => -3.1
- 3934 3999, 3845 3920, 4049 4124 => 8.9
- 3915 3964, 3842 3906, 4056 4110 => 6.6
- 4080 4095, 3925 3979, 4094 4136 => -3.4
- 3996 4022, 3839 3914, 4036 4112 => -2.3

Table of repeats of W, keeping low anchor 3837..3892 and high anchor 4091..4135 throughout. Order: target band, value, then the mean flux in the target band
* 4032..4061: -3.6 angstrom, 9.5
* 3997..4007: -2.0 angstrom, 9.39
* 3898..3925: -3.5 angstrom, 7.42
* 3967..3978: 3.8 angstrom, 4.88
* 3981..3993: -1.1 angstrom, 8.31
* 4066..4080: -0.4 angstrom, 9.07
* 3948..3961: -1.2 angstrom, 7.81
